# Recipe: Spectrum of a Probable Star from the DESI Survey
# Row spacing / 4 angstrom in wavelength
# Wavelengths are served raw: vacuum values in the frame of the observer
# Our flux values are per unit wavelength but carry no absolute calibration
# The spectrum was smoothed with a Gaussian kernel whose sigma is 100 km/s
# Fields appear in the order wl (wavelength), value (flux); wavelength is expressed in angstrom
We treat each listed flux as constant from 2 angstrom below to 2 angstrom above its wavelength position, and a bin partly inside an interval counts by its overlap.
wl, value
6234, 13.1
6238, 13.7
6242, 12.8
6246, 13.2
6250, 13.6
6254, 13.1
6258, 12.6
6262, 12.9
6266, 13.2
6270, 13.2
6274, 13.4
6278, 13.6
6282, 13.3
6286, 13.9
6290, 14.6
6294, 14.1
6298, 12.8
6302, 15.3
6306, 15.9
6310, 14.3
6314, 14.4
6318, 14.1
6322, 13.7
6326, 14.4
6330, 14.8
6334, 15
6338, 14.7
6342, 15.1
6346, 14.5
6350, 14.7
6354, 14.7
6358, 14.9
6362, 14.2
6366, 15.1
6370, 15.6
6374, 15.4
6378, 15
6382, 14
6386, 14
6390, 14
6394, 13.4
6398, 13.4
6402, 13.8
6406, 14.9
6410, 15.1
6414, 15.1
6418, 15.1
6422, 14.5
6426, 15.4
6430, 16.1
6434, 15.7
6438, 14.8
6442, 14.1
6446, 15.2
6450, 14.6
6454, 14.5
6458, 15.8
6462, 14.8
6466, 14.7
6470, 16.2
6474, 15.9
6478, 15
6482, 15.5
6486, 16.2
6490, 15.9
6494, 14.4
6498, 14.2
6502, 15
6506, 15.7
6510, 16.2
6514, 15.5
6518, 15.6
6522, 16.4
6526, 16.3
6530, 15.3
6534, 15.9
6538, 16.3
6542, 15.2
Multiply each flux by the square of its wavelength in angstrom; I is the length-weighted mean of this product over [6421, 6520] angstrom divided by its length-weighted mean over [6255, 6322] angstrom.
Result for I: 1.17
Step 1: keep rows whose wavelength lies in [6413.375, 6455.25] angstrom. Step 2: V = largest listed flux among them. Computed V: 16.1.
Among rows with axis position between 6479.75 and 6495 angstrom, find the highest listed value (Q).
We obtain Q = 16.2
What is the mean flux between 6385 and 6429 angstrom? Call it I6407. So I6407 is 14.5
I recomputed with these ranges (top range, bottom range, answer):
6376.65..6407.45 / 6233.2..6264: 1.12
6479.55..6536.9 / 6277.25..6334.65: 1.16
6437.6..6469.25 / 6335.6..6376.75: 1.03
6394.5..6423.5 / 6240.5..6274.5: 1.16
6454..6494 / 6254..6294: 1.22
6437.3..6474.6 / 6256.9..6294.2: 1.18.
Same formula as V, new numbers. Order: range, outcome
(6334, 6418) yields 15.6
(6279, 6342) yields 15.9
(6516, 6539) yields 16.4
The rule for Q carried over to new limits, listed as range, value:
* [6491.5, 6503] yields 15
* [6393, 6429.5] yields 15.4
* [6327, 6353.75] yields 15.1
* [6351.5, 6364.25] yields 14.9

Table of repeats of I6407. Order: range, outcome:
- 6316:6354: 14.6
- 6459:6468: 14.9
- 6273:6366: 14.4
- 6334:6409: 14.5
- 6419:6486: 15.2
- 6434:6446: 14.8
